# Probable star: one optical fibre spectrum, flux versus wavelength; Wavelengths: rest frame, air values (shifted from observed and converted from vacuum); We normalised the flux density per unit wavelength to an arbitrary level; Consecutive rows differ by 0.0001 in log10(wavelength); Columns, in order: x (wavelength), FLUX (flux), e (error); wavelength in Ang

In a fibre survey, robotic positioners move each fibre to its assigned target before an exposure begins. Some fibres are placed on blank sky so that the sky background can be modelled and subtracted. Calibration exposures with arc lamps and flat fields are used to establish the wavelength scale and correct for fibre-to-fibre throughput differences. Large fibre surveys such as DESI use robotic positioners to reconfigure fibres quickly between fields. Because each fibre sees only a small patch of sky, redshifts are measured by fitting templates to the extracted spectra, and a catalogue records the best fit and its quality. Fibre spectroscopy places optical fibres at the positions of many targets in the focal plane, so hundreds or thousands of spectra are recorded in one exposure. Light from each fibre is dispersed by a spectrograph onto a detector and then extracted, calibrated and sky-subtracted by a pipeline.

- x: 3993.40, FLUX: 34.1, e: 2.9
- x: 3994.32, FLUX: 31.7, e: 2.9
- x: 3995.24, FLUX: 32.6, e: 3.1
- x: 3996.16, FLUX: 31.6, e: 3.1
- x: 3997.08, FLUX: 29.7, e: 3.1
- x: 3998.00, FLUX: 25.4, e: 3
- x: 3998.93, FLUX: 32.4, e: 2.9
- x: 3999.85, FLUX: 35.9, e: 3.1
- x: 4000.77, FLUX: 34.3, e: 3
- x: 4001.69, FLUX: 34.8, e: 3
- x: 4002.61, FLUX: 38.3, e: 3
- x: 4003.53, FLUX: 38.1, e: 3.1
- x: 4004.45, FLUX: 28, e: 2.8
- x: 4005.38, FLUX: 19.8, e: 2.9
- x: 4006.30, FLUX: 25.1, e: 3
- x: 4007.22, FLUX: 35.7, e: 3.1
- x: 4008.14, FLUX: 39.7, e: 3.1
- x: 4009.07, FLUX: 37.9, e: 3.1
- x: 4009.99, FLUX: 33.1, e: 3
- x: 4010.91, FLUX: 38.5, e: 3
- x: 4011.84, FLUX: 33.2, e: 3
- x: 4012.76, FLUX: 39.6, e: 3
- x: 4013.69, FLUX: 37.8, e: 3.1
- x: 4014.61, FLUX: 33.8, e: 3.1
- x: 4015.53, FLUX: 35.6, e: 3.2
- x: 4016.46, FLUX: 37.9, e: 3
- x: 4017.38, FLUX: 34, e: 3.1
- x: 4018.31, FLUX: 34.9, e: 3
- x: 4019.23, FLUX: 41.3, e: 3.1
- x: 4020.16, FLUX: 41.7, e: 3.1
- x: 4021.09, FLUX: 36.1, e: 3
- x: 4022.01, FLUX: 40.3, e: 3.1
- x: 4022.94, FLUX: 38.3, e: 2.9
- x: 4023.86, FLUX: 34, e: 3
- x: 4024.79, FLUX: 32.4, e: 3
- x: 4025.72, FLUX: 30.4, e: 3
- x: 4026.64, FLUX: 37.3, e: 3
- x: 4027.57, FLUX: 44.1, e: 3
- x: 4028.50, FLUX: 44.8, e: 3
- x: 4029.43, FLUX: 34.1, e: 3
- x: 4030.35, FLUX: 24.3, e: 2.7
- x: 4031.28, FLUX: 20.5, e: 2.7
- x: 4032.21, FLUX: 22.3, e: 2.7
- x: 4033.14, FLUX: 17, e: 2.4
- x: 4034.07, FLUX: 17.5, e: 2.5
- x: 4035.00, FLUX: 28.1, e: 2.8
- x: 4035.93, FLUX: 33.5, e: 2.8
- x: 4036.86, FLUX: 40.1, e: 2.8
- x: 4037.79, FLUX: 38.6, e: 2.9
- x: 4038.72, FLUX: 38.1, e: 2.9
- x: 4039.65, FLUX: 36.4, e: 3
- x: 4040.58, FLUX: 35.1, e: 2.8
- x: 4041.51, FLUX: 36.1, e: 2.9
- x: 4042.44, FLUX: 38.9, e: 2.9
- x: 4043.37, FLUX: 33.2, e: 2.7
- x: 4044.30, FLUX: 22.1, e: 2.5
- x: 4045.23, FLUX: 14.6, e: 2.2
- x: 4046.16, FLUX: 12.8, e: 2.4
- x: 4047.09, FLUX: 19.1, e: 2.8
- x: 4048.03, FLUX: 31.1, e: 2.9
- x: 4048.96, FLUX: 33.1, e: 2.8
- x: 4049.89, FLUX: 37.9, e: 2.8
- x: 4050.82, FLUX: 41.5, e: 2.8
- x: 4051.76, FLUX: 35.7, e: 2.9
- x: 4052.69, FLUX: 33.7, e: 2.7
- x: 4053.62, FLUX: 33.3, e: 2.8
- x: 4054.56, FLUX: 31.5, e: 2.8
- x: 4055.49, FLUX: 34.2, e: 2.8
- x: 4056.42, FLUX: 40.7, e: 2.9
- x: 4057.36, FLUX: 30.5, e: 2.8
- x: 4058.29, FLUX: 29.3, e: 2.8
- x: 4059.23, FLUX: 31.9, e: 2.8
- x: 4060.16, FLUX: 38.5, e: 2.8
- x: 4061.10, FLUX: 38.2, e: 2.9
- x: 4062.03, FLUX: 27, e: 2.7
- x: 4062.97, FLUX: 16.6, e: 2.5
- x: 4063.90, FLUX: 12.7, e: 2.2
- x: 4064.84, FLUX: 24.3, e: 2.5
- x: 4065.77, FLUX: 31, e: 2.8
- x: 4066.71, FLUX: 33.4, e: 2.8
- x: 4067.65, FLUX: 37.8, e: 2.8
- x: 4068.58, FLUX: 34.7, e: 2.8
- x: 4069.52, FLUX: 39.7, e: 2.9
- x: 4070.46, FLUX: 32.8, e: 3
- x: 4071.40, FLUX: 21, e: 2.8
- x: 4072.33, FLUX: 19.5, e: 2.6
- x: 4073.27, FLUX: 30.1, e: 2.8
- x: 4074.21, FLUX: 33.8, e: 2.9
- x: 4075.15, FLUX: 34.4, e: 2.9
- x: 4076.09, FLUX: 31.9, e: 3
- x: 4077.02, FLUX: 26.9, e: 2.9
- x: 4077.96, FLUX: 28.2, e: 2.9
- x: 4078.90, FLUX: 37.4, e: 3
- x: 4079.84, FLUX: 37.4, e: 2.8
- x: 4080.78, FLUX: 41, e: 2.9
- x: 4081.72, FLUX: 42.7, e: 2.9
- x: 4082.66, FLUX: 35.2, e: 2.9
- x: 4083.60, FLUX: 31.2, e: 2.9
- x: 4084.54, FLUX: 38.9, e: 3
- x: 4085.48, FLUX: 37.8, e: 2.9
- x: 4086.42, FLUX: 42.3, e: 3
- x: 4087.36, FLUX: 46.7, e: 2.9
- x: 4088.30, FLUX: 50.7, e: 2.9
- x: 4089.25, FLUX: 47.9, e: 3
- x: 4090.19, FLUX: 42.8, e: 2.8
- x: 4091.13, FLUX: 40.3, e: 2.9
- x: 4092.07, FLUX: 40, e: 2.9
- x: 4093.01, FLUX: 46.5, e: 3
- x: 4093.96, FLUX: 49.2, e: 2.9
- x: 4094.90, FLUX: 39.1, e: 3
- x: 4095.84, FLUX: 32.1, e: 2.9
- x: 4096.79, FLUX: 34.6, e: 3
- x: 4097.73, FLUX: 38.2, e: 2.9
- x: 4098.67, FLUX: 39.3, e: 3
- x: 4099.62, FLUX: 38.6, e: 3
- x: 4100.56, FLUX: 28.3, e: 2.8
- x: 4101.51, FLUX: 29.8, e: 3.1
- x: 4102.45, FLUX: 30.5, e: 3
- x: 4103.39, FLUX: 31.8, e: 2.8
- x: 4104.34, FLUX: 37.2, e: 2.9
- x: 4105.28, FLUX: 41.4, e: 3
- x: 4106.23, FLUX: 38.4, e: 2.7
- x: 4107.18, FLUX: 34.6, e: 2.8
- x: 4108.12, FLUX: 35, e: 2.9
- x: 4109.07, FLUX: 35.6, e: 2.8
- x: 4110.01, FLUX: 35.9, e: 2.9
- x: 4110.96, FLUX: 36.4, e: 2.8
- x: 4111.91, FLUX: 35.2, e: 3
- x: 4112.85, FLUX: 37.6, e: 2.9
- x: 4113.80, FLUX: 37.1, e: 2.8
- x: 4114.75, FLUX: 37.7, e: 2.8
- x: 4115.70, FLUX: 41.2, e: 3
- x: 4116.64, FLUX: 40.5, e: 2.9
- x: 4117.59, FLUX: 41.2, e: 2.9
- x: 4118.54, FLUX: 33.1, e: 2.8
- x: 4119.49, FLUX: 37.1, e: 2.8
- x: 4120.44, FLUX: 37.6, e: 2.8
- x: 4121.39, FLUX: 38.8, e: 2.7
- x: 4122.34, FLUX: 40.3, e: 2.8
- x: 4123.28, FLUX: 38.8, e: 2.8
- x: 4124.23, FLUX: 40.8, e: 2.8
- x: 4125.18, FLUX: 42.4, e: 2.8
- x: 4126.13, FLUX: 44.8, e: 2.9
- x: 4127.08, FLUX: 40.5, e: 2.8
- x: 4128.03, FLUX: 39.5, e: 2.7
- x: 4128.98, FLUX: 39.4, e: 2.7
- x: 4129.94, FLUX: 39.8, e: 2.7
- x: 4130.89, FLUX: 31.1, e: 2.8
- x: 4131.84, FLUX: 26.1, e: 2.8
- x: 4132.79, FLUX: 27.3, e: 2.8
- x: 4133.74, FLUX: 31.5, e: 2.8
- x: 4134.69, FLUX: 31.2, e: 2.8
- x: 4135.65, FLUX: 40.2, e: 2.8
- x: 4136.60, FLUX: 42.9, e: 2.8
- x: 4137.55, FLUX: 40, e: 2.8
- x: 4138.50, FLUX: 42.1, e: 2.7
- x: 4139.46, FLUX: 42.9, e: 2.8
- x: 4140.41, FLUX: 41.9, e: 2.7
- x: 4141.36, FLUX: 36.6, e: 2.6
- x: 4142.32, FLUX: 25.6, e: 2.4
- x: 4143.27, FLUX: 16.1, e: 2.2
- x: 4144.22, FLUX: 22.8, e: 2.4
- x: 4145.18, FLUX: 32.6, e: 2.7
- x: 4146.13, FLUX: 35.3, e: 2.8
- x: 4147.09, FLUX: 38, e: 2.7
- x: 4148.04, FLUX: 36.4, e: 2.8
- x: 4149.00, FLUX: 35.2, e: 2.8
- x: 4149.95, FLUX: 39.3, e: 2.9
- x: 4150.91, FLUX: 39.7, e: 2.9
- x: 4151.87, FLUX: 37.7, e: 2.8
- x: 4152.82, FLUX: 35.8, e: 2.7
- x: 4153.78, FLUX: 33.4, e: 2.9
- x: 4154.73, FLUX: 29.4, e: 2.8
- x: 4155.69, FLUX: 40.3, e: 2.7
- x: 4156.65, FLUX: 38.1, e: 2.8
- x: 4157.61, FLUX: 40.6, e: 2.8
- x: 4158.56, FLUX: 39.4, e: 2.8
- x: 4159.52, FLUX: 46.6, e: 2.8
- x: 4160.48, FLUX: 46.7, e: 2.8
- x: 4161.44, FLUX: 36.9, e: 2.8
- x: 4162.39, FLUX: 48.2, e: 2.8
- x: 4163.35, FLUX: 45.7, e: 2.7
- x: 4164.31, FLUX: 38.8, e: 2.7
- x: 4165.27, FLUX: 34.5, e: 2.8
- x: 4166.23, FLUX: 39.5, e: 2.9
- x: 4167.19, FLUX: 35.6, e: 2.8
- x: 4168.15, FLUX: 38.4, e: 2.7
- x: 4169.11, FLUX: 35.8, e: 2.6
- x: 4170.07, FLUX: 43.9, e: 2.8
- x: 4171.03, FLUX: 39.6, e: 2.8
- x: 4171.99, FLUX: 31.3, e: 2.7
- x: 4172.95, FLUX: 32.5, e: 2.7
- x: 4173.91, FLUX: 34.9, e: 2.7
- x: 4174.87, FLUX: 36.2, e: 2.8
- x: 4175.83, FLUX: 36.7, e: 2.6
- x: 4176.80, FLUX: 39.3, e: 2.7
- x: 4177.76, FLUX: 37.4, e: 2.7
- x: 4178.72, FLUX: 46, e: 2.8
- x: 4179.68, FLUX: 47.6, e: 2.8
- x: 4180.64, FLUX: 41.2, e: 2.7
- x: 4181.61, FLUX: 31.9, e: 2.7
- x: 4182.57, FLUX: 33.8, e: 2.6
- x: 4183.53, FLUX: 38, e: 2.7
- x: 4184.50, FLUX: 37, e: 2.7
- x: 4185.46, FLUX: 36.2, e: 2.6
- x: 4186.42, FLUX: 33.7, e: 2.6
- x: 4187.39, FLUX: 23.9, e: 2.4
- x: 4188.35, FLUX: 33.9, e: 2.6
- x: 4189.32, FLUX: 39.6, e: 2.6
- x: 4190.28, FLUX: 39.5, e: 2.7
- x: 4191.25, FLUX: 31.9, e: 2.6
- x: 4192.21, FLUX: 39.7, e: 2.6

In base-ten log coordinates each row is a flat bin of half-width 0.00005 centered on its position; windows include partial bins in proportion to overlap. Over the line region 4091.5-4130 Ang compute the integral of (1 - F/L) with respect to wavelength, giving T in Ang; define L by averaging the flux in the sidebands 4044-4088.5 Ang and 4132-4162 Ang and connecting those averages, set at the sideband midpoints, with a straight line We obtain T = -4.0 Ang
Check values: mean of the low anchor 32.2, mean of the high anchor 36.2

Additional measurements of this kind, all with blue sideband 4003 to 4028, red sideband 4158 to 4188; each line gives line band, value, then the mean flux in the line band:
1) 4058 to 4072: 2.52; 29.8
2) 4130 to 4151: 1.89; 34.3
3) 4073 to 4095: -1.32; 38.9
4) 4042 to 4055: 2.24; 29.9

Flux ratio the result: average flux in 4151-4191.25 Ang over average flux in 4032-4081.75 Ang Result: 1.22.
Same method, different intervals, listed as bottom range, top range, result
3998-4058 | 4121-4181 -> 1.13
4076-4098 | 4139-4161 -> 0.92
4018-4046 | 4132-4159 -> 1.08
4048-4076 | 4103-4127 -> 1.20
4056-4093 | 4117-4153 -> 1.06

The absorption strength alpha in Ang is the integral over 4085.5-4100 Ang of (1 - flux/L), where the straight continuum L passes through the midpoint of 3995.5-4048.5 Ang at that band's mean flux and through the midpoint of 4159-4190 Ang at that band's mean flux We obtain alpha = -2.7 Ang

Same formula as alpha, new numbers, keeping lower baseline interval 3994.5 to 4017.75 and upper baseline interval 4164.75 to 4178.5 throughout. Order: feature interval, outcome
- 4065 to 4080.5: 1.4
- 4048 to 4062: 0.0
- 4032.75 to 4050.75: 2.3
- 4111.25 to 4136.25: -0.9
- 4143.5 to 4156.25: 0.6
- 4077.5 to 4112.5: -2.6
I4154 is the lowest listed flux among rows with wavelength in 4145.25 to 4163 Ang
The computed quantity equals 29.4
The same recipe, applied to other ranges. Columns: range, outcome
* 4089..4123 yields 28.3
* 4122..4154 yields 16.1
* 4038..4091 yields 12.7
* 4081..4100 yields 31.2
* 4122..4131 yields 31.1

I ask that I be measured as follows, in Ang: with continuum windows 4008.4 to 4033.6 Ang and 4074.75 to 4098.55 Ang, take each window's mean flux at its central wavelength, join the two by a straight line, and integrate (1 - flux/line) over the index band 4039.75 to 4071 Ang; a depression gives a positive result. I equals 5.0 Ang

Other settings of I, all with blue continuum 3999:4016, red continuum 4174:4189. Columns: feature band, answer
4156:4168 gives -1.4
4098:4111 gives 0.2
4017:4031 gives -0.7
